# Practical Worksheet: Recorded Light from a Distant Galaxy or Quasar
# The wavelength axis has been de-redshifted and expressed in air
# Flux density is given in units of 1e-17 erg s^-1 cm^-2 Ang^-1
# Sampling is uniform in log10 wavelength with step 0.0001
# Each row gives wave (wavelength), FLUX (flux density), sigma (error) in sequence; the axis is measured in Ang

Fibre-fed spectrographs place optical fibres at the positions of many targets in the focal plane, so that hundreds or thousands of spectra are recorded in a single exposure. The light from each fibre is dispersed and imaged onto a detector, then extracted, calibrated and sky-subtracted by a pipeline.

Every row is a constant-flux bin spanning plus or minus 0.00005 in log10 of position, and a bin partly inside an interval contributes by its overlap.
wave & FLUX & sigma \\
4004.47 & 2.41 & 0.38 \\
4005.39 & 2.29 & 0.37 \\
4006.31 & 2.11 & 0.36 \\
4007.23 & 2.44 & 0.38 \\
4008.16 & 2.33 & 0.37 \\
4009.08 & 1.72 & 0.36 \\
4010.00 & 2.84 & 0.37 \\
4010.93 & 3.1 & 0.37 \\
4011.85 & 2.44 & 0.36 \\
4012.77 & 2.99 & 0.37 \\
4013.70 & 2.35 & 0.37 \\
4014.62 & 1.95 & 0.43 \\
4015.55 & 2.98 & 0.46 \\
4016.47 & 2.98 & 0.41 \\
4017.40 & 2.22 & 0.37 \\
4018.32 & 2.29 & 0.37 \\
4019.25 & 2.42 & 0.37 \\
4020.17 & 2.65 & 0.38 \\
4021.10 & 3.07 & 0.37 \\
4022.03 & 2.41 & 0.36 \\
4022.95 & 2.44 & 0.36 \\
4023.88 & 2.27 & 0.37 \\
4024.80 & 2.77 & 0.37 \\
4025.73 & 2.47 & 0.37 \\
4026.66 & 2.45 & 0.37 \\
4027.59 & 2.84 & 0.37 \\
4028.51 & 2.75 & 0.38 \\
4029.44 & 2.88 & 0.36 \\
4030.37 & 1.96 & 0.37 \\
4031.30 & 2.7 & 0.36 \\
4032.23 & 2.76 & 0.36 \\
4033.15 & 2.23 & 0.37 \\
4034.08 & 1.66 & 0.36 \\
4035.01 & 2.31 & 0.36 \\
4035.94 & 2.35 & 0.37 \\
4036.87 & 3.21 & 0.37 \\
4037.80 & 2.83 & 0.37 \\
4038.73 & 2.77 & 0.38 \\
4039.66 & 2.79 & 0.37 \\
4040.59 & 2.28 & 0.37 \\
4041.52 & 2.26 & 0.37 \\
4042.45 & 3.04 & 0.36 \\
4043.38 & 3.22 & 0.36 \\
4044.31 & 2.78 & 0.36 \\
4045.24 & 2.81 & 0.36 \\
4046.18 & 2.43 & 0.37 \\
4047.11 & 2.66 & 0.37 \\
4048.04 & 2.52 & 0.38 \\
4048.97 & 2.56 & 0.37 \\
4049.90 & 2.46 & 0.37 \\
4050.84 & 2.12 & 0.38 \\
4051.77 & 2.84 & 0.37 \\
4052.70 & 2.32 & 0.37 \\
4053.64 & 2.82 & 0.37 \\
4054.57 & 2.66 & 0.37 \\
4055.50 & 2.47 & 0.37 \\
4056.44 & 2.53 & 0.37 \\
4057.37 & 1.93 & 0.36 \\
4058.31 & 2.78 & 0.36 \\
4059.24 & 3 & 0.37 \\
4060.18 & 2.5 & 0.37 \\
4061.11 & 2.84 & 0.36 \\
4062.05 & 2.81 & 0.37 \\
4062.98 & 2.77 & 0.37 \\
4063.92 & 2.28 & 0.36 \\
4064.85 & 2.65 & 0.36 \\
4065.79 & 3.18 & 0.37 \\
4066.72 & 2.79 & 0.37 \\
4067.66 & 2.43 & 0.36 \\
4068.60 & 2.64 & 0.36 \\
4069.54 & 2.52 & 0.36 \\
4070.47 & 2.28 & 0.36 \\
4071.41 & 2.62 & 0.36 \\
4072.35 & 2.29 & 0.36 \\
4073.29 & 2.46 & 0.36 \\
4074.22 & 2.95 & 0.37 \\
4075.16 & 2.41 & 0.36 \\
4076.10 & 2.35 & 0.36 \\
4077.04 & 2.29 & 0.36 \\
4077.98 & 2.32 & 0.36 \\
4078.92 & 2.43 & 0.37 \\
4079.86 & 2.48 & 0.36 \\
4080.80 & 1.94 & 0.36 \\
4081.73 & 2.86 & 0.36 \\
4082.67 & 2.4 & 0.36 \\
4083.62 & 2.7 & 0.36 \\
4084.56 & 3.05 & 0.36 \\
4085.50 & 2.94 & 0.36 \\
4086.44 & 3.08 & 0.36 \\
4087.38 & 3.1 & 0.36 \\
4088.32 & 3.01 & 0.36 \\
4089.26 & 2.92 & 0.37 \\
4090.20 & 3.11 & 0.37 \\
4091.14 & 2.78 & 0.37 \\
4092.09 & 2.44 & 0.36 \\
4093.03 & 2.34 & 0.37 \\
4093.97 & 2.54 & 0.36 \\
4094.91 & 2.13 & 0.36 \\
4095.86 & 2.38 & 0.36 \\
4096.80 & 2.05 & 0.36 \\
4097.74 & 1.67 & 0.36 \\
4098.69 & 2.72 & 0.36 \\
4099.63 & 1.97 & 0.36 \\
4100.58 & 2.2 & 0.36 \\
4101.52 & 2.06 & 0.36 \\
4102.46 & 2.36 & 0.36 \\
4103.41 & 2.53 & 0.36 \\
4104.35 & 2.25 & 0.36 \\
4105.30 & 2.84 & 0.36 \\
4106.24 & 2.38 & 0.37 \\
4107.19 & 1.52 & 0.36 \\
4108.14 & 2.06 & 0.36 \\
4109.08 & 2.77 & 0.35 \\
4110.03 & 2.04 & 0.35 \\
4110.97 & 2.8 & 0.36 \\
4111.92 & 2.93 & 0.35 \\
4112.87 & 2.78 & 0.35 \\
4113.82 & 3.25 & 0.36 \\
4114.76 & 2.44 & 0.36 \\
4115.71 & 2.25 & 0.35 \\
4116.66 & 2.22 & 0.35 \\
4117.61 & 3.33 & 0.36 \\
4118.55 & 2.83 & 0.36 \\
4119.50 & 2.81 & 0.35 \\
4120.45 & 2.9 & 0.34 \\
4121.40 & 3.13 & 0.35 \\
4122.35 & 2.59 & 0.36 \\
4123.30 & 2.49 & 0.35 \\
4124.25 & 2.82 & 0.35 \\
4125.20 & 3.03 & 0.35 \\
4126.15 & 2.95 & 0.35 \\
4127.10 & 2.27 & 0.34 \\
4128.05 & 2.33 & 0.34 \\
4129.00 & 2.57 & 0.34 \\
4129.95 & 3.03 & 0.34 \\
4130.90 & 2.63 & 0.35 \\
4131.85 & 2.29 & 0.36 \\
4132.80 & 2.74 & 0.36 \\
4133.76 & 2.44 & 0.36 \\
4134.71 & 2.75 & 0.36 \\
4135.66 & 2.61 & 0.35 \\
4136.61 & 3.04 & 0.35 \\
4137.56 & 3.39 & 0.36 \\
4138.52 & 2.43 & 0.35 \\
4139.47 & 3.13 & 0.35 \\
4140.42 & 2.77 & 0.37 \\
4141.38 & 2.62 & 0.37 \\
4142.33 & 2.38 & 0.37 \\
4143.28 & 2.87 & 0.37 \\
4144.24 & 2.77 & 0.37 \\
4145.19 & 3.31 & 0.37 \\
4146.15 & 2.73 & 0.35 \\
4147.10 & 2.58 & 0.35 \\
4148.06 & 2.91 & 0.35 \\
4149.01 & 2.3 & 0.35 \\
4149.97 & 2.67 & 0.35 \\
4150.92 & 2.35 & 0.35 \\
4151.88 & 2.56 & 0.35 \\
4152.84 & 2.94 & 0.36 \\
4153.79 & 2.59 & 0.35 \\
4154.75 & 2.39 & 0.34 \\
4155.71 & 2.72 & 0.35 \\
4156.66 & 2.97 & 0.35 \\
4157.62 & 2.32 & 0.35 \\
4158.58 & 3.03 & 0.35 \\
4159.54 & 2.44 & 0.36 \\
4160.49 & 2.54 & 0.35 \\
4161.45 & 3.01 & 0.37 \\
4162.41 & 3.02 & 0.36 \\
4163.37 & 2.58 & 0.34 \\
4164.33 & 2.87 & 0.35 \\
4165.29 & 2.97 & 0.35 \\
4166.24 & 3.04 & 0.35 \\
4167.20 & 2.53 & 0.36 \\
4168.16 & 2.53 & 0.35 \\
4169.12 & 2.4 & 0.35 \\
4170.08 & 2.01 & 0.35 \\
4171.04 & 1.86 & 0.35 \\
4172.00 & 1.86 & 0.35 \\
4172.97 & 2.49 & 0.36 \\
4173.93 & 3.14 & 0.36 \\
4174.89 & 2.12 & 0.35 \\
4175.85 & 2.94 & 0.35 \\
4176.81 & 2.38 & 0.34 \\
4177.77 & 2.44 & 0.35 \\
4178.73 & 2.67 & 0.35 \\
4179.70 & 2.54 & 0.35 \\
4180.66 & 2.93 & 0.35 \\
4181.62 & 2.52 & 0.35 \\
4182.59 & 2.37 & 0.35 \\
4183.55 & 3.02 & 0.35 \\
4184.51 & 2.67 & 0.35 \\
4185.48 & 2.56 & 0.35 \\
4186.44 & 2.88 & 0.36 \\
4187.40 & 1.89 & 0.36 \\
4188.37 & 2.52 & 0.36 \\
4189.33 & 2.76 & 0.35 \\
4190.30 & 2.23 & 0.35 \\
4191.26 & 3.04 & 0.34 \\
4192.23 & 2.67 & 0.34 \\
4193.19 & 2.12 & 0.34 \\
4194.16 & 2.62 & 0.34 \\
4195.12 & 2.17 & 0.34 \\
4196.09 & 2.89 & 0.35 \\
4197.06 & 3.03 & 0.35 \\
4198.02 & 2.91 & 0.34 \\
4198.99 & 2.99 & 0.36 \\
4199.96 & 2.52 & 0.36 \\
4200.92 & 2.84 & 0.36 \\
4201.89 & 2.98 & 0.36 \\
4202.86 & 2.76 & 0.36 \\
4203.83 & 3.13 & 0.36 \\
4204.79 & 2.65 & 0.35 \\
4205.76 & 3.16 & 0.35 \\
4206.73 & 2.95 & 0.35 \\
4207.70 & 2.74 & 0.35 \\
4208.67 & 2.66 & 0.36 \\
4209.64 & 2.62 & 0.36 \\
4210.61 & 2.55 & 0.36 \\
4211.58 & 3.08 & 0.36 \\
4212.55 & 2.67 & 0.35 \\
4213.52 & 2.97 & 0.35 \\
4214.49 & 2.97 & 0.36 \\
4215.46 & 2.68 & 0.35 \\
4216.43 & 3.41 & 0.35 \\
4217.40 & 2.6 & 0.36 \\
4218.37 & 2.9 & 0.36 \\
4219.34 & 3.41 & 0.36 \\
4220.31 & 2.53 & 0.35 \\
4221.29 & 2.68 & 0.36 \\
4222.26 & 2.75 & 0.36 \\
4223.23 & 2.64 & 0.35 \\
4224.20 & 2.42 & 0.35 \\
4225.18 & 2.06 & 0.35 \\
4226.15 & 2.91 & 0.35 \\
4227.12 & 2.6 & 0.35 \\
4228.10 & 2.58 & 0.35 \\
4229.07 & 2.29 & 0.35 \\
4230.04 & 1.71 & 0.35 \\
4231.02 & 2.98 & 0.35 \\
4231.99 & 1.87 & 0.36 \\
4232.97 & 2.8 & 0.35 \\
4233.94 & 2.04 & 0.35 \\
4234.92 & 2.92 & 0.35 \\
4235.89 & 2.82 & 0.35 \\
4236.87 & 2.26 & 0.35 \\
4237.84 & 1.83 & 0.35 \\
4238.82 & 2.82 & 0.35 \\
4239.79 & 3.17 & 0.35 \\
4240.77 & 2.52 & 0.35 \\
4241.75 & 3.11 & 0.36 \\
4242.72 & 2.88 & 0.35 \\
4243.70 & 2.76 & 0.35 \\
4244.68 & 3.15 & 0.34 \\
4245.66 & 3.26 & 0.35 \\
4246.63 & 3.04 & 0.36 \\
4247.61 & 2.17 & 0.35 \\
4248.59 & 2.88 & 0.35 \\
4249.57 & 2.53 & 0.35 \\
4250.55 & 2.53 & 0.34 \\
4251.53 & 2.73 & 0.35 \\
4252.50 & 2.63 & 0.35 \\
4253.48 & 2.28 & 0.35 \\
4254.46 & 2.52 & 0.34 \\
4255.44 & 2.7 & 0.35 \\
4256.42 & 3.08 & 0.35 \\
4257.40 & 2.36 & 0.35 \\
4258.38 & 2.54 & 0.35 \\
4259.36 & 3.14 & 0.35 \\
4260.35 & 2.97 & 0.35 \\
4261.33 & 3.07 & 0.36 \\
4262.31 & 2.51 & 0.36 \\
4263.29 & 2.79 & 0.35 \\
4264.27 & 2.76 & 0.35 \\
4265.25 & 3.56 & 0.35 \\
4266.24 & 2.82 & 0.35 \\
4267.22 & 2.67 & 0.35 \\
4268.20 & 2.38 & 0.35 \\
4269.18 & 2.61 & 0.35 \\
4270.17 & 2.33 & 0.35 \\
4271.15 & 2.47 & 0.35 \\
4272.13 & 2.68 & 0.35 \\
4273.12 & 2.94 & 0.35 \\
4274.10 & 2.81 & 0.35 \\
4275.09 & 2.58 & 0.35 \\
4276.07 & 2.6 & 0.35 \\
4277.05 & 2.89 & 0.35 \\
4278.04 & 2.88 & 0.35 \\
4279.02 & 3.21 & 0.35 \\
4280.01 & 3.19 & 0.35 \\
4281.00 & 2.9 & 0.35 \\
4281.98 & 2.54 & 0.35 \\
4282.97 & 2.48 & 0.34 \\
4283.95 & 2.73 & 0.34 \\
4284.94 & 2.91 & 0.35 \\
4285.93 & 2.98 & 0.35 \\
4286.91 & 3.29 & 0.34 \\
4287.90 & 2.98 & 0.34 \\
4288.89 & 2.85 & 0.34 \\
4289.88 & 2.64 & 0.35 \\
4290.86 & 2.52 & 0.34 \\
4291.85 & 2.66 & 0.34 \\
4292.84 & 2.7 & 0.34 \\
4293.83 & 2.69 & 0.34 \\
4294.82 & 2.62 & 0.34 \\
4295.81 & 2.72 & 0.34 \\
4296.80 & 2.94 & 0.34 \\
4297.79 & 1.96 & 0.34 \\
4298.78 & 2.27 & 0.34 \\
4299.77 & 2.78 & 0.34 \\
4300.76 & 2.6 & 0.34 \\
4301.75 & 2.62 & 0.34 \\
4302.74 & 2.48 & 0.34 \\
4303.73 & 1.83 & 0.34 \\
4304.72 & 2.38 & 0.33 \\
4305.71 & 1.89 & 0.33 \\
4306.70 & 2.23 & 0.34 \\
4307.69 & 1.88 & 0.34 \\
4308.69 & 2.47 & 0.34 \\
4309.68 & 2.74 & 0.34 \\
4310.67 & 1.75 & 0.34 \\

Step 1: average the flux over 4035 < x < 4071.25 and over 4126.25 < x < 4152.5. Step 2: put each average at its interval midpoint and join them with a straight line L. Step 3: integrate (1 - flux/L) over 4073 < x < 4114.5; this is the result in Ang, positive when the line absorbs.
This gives 2.3 Ang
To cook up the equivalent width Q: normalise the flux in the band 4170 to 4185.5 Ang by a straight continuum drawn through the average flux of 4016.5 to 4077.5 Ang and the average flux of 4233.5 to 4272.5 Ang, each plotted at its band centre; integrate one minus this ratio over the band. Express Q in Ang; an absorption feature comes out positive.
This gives 0.9 Ang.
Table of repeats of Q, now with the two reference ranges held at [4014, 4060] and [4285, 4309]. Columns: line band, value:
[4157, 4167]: -0.9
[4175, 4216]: -2.4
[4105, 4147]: -2.1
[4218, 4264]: -2.0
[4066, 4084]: 0.5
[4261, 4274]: -0.9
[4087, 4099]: 0.1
